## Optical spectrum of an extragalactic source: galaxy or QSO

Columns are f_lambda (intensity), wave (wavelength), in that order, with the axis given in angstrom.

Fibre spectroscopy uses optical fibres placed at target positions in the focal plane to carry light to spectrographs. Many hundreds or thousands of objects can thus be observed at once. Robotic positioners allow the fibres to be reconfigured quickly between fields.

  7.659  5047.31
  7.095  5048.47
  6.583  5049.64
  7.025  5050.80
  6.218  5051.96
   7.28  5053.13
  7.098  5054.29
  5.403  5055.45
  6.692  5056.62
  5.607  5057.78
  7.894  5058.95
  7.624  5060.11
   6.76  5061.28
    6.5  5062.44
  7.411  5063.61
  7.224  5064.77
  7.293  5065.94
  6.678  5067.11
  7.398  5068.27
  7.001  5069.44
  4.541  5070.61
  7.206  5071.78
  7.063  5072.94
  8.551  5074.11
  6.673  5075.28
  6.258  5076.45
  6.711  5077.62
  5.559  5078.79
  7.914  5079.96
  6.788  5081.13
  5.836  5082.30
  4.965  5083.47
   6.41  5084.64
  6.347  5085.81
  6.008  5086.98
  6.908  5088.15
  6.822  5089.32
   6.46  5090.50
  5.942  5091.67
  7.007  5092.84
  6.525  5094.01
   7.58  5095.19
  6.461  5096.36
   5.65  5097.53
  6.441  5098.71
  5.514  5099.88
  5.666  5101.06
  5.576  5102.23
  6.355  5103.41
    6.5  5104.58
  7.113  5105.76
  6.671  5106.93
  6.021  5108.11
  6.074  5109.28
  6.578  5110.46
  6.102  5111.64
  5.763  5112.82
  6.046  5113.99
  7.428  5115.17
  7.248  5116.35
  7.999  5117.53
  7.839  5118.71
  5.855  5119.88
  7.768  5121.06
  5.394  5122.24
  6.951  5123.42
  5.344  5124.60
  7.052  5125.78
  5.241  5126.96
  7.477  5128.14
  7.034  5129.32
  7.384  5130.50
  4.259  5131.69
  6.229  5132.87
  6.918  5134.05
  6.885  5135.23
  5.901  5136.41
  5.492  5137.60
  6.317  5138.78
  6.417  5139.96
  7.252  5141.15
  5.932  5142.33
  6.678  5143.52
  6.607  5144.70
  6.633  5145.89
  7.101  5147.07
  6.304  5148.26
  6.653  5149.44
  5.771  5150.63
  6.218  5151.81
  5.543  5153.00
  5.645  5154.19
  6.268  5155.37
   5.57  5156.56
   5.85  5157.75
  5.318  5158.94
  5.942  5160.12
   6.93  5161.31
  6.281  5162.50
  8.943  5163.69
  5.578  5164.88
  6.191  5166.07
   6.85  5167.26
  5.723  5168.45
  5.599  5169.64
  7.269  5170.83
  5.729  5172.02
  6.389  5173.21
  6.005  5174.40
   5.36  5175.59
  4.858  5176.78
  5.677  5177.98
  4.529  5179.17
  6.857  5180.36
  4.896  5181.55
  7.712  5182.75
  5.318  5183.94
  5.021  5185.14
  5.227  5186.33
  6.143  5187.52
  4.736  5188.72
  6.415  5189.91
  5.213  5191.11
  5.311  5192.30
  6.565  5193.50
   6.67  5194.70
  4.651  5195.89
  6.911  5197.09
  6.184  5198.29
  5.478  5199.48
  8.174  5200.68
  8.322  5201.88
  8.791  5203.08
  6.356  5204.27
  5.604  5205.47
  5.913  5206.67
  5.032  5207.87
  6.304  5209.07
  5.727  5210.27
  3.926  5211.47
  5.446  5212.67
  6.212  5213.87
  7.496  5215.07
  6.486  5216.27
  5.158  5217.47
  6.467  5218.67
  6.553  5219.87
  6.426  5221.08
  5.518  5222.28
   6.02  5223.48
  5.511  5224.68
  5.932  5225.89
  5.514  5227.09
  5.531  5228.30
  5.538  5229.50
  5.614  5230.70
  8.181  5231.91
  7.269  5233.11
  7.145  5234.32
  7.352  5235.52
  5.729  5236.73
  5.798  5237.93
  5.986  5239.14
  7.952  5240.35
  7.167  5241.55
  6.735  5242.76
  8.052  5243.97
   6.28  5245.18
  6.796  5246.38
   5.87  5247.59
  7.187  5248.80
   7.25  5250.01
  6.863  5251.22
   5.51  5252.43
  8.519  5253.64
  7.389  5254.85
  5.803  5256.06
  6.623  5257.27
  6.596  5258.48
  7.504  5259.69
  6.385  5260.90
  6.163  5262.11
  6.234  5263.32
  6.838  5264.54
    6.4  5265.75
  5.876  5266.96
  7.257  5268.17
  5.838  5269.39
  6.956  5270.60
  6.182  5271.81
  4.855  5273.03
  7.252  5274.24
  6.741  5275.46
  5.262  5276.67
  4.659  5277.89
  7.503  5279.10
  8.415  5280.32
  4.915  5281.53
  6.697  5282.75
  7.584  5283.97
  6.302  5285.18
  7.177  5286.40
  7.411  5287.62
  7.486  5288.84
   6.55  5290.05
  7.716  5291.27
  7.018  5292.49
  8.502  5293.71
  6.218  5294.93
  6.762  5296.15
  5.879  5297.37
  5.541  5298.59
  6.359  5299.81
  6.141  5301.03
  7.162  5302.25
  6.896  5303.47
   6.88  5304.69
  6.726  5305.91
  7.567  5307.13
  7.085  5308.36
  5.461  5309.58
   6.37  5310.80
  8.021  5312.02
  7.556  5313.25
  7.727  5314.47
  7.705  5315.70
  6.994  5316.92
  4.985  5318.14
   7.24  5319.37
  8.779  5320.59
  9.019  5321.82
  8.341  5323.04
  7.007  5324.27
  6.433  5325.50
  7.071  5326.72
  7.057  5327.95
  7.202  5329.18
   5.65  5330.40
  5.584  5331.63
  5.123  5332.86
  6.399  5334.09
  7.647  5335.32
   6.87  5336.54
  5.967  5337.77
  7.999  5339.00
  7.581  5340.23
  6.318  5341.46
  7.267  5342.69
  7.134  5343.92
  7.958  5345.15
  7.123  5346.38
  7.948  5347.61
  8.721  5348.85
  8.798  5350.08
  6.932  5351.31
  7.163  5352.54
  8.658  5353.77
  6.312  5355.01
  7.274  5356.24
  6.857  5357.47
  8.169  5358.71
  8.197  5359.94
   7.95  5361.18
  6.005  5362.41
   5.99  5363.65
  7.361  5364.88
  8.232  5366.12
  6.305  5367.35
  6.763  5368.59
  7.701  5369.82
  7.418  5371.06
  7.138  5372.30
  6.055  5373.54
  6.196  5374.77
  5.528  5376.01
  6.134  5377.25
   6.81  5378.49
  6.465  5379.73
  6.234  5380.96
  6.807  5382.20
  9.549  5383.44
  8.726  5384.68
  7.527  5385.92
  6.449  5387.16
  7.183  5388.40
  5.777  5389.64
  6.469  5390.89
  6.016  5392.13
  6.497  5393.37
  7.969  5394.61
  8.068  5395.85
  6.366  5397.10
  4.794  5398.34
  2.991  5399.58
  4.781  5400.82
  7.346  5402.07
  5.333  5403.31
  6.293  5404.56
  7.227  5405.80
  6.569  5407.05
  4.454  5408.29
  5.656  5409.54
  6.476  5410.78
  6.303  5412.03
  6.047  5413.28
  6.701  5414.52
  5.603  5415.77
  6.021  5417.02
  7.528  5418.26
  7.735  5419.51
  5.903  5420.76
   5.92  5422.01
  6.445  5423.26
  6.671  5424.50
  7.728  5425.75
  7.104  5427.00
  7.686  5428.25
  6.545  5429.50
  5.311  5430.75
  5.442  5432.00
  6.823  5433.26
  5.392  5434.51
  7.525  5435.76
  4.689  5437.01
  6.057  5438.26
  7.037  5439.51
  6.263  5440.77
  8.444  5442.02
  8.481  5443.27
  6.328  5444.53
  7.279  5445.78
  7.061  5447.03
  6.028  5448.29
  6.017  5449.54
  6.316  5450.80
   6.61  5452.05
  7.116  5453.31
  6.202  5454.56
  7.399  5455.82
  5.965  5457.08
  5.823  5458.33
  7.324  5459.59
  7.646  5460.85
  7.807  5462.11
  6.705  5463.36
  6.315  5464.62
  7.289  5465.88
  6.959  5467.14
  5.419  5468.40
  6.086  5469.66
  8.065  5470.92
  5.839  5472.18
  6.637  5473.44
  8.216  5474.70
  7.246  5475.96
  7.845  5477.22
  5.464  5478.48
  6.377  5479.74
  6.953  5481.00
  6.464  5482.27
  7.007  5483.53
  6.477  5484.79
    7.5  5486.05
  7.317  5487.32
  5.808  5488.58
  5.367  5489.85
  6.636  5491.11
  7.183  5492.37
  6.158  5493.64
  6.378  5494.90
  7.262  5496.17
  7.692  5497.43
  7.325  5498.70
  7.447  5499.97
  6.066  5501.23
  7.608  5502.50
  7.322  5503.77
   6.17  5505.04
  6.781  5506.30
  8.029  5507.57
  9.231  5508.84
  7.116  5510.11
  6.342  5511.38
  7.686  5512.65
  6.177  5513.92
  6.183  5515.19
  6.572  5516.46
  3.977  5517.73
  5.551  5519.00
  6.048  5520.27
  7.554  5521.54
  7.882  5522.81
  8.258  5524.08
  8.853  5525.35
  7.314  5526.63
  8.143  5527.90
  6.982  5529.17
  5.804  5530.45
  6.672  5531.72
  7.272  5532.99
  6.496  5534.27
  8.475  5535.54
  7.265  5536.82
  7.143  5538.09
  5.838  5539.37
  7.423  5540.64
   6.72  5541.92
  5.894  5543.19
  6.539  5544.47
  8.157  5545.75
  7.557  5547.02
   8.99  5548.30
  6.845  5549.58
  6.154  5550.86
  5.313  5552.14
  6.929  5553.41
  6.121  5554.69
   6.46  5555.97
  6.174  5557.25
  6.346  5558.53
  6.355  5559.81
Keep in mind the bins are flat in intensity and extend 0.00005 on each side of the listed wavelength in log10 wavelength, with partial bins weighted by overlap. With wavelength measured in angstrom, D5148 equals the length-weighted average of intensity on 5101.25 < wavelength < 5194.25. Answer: 6.23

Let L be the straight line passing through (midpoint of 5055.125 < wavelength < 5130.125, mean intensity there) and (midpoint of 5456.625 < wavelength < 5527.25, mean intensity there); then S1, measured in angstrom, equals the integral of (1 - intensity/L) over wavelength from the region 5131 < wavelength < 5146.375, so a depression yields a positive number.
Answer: 0.8 angstrom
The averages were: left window 6.58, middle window 6.27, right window 6.87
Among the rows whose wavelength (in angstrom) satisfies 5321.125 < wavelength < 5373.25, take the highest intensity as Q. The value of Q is 9.019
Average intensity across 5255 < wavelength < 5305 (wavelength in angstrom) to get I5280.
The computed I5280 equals 6.6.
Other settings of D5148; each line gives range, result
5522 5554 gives 7.16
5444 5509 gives 6.82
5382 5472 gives 6.59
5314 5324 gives 7.58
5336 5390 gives 7.18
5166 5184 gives 5.95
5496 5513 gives 7.28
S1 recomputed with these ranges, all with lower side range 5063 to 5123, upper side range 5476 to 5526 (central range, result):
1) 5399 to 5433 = 2.9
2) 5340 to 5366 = -2.5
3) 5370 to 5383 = 0.4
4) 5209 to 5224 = 1.6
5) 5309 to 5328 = -1.4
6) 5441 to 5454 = -0.2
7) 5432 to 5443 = 0.5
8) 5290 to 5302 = 0.1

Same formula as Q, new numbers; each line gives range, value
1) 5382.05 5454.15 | 9.549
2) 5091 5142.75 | 7.999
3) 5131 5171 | 8.943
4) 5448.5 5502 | 8.216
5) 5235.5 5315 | 8.519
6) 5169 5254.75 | 8.791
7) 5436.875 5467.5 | 8.481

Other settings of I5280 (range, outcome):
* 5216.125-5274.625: 6.49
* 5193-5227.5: 6.19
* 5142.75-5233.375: 6.11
